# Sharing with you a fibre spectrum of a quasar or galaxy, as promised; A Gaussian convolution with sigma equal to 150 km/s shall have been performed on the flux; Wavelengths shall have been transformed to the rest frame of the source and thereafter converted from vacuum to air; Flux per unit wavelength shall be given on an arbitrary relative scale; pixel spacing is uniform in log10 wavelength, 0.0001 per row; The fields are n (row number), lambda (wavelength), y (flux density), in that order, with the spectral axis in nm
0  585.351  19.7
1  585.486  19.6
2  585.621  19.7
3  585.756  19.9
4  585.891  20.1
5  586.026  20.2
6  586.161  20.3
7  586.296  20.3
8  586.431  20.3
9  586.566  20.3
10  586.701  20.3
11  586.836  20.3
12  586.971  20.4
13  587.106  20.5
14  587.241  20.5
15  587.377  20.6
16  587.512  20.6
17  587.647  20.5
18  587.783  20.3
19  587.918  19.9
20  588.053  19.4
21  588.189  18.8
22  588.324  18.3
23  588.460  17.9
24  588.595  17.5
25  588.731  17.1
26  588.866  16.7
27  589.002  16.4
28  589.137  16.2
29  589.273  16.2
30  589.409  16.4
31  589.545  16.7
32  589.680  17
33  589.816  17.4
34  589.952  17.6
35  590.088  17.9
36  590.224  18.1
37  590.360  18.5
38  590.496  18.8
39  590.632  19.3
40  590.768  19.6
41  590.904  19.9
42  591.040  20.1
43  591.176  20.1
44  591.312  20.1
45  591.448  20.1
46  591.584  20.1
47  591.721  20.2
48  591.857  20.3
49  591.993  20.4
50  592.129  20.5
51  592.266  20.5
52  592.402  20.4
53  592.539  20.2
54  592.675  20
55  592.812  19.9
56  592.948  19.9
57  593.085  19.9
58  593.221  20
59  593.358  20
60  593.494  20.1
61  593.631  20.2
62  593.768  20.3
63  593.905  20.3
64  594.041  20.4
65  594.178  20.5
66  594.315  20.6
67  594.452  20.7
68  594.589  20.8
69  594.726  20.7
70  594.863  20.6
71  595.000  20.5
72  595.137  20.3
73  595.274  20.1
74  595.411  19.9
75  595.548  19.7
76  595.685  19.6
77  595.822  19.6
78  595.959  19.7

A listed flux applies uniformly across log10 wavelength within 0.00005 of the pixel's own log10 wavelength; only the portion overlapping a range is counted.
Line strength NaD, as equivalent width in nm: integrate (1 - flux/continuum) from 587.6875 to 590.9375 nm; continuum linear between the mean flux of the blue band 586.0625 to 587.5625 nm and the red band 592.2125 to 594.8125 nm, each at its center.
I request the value 0.38 nm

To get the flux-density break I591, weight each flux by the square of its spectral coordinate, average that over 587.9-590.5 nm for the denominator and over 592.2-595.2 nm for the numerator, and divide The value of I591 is 1.17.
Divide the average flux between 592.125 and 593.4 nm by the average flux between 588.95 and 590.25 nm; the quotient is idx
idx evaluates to 1.2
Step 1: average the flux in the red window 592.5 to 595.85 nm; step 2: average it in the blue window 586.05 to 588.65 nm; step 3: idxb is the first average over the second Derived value 1.02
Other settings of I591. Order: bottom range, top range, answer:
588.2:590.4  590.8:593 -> 1.18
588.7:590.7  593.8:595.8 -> 1.19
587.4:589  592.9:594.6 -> 1.10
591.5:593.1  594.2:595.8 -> 1.01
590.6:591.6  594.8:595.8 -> 1.02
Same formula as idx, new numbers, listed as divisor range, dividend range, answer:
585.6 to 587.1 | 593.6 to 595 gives 1.01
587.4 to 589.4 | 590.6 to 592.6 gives 1.10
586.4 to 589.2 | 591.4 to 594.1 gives 1.05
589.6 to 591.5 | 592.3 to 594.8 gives 1.07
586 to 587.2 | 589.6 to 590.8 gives 0.89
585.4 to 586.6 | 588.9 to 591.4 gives 0.90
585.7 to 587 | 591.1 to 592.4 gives 1.00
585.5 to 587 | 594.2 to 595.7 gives 1.01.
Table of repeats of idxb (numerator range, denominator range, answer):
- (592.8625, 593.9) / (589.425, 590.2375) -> 1.16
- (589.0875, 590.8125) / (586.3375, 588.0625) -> 0.87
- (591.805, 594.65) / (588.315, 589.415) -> 1.20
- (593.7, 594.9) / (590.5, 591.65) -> 1.03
